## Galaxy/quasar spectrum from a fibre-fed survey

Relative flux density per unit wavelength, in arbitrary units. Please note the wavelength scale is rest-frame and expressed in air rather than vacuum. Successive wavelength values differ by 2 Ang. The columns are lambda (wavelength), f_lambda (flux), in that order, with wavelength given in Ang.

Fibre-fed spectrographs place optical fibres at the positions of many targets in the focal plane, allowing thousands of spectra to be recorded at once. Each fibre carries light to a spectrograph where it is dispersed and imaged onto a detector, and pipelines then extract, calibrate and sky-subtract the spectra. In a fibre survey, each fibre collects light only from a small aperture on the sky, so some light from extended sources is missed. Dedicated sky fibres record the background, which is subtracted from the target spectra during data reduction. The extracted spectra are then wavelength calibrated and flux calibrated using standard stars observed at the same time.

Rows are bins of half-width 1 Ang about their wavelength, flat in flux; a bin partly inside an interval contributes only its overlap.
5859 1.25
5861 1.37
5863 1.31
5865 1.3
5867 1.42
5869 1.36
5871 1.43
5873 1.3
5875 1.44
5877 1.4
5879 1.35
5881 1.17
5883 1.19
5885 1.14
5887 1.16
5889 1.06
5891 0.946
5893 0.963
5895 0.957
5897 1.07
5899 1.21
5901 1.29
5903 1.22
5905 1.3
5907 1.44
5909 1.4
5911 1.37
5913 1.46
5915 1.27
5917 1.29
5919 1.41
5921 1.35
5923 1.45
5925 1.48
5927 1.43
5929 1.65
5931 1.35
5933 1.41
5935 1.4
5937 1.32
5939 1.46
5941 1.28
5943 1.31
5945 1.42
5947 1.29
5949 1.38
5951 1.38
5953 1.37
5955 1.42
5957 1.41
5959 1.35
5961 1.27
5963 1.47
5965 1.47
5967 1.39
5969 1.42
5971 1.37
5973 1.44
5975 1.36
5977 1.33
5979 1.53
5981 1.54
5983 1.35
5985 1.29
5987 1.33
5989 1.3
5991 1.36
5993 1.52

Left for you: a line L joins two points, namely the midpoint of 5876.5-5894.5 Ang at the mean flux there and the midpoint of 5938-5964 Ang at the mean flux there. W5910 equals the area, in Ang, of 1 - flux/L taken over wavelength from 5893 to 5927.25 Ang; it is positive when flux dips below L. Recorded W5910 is -2.10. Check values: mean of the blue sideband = 1.14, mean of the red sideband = 1.37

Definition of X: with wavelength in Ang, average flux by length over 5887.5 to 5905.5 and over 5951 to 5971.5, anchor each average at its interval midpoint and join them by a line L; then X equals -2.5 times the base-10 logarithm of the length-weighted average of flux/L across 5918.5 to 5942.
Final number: -0.130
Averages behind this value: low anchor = 1.11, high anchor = 1.39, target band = 1.42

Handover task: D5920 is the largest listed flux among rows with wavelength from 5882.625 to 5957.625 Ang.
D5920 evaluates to 1.65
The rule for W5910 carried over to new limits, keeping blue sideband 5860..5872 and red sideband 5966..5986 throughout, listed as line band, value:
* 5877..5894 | 2.9 Ang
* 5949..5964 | 0.2 Ang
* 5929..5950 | 0.2 Ang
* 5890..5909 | 2.9 Ang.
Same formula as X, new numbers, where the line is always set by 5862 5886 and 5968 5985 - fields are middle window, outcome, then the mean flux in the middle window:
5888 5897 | 0.32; 0.991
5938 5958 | 0.01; 1.37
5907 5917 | -0.02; 1.37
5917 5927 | -0.04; 1.41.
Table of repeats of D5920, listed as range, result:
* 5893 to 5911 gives 1.44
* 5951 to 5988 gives 1.54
